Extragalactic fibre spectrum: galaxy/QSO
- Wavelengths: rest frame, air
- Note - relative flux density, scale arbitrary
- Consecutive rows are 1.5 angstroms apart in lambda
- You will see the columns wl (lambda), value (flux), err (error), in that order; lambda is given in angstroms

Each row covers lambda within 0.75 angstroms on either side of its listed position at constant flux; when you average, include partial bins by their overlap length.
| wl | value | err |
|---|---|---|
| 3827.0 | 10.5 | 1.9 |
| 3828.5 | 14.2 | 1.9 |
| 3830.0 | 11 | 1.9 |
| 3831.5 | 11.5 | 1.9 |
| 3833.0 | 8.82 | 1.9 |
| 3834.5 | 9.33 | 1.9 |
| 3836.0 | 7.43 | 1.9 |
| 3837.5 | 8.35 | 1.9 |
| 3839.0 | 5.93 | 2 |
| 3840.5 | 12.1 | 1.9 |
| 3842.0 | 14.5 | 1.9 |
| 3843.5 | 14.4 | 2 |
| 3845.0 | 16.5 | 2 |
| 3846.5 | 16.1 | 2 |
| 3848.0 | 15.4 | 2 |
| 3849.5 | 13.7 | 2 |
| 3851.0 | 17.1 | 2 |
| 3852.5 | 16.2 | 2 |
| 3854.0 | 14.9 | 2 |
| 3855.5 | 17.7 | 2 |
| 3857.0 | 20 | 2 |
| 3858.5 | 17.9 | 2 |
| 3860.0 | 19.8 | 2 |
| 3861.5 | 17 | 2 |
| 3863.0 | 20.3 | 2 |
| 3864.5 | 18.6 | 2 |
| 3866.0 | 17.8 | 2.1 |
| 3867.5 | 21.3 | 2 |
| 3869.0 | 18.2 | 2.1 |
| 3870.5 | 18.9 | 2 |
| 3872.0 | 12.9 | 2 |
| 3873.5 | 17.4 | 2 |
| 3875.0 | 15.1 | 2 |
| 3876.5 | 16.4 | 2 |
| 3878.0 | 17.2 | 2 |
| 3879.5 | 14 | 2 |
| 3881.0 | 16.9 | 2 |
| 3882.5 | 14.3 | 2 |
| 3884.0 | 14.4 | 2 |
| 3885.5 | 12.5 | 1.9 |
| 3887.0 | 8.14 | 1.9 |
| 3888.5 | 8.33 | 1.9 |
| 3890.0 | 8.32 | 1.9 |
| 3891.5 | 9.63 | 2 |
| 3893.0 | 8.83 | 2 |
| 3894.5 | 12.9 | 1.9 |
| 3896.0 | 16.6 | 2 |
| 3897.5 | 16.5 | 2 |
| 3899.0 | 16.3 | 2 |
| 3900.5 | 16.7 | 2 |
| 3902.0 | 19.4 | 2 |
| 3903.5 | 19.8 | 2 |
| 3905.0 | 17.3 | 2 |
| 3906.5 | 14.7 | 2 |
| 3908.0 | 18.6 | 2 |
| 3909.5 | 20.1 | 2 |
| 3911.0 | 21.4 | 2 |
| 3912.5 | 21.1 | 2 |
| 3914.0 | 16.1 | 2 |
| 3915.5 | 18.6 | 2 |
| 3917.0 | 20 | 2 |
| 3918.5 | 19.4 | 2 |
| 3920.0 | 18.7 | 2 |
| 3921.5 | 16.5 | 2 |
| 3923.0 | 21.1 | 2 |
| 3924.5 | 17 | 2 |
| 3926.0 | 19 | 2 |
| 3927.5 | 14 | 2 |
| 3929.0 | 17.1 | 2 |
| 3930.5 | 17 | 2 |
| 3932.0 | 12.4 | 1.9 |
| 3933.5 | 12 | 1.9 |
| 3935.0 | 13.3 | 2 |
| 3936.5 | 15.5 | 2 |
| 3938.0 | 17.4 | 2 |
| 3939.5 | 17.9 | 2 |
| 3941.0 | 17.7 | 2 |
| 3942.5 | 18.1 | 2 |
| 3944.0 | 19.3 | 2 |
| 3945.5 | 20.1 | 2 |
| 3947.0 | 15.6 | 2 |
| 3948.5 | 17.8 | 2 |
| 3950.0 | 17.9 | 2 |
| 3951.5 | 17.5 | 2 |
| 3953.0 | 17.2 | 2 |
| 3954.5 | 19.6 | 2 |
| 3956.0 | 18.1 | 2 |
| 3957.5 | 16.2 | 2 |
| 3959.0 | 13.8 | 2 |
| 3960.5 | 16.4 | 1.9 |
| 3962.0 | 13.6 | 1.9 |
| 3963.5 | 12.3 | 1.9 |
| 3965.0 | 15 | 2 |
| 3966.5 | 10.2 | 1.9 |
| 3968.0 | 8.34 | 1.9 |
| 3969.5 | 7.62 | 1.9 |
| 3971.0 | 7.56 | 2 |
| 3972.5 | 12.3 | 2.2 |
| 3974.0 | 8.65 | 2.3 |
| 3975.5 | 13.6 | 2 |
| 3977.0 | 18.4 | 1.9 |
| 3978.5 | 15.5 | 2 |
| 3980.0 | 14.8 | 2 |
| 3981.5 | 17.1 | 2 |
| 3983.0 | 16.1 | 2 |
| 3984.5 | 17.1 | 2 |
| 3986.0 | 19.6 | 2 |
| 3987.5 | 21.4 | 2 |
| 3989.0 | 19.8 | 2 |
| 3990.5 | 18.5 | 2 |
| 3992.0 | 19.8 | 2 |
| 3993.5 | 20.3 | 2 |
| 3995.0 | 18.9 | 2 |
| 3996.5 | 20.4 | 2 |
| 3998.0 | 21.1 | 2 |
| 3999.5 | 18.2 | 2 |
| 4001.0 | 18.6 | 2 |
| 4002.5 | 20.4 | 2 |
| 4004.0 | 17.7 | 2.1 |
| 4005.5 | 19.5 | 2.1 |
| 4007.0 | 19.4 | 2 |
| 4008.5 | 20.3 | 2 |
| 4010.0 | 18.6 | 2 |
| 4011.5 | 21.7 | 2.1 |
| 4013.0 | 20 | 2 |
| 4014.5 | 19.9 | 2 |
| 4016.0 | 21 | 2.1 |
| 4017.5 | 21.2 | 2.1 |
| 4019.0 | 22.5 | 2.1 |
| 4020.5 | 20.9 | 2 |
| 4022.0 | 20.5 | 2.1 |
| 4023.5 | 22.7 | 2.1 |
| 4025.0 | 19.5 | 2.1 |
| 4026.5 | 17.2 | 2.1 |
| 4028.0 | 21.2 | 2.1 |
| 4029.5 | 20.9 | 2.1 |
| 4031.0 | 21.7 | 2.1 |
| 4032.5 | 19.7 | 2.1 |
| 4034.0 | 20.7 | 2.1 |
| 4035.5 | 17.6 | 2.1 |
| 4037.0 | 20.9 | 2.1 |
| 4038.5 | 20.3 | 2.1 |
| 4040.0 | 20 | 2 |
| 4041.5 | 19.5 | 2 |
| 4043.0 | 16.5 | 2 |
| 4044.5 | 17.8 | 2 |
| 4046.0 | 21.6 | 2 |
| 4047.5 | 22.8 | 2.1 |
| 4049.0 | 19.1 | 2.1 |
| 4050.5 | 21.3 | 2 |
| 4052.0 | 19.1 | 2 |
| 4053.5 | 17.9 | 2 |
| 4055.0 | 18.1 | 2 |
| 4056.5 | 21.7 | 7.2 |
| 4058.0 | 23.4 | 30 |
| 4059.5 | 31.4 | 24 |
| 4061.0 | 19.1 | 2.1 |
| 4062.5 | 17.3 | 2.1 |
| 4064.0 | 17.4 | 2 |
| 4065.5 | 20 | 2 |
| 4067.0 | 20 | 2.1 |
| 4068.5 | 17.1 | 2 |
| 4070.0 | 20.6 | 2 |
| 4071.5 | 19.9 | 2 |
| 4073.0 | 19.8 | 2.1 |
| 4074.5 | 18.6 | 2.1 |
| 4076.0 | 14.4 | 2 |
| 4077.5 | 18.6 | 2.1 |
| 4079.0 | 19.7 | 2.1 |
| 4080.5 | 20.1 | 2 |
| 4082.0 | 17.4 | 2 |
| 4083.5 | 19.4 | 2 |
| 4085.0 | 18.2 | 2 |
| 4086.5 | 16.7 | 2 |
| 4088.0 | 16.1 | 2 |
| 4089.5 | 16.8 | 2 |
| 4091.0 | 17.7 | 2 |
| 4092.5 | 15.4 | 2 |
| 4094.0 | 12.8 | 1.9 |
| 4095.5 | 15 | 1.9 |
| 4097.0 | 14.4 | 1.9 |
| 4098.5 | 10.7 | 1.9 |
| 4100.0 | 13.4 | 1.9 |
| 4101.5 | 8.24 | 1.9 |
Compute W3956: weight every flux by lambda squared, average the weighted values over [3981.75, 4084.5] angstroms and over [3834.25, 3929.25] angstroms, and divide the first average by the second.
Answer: 1.3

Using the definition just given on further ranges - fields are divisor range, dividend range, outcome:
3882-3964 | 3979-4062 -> 1.29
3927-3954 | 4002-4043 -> 1.26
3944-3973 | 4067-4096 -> 1.28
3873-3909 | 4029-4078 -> 1.47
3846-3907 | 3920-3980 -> 1.01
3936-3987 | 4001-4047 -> 1.34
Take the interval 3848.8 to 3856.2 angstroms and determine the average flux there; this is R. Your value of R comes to 15.9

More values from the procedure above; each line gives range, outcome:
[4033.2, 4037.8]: 19.7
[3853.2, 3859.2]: 17.6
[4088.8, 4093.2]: 16.6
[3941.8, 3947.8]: 18.3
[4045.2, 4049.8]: 21.1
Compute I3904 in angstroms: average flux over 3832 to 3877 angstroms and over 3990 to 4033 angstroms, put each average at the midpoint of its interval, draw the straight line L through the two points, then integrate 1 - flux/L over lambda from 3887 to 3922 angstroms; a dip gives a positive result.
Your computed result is 1.5 angstroms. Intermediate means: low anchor 15.3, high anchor 20.1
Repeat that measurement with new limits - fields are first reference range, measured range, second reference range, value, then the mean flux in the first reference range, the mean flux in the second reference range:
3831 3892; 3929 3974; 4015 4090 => 5.10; 14.6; 19.7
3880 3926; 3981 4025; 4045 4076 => -2.64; 16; 20.1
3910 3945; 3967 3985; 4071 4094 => 4.67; 17.5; 17.7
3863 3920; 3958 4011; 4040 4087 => 4.98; 16.2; 19.5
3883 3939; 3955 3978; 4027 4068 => 6.14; 15.9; 20.2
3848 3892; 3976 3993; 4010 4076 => 0.62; 15.7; 20.2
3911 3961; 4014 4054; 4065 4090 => -4.58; 17.3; 18.4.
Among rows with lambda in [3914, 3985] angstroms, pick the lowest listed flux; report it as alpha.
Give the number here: 7.56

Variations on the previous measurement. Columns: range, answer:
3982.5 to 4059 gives 16.1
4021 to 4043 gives 16.5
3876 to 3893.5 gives 8.14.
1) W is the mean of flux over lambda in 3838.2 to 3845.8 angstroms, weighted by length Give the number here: 12.7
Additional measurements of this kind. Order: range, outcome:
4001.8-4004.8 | 19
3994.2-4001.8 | 19.5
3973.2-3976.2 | 11.1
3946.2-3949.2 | 16.7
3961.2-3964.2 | 13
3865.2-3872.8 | 17.8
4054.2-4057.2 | 19.8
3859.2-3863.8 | 19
